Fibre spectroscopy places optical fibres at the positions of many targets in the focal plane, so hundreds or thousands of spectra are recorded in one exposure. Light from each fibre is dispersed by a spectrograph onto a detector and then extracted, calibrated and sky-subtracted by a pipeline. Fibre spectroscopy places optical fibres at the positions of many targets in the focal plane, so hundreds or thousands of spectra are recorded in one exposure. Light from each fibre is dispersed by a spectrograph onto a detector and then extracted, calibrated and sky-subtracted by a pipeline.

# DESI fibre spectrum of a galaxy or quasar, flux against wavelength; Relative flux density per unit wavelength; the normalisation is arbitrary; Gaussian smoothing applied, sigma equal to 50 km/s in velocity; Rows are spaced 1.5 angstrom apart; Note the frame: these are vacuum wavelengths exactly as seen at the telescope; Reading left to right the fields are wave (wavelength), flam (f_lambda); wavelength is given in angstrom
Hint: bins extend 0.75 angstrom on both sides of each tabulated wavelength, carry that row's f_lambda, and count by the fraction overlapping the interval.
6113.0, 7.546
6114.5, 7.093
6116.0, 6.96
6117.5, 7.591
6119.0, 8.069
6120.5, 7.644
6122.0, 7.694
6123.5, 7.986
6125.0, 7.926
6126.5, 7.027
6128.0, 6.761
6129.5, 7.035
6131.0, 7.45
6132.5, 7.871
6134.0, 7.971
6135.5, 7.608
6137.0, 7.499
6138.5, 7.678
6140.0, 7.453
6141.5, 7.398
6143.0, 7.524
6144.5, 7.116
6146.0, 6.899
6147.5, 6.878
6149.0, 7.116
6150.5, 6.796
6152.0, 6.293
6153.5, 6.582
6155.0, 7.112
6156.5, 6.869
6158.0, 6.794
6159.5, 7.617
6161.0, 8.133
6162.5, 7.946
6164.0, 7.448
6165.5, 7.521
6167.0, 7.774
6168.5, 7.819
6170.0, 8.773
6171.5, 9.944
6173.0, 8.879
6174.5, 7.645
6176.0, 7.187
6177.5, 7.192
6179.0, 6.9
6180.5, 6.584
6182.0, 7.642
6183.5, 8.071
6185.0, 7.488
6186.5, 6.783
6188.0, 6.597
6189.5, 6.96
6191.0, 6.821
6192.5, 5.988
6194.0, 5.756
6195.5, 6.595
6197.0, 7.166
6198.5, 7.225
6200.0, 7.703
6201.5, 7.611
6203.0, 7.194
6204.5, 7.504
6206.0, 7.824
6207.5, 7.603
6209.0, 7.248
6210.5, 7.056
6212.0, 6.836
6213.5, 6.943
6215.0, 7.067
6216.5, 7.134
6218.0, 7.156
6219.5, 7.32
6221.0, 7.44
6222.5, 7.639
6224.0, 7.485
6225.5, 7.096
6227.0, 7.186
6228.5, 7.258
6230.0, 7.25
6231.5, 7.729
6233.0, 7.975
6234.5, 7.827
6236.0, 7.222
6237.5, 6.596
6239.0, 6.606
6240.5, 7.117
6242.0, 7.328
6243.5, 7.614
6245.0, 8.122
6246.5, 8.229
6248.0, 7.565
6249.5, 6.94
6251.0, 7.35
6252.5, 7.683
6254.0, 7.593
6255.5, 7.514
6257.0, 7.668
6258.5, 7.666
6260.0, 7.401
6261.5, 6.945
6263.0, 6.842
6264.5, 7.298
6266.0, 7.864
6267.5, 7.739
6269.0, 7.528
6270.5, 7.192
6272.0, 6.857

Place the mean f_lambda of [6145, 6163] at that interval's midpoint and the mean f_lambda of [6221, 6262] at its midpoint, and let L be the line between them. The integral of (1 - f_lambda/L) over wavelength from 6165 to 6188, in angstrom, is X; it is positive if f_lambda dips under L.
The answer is -1.8 angstrom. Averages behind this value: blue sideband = 7.07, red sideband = 7.43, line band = 7.71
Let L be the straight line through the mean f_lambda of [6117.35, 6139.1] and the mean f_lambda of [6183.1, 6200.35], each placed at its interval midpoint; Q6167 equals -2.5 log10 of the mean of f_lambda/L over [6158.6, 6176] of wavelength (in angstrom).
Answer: -0.13 mag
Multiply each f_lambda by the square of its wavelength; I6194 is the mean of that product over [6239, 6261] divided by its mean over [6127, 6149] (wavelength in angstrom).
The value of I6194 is 1.06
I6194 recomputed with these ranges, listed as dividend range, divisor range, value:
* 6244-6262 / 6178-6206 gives 1.09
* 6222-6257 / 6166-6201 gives 1.03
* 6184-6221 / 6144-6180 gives 0.96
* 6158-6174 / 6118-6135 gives 1.08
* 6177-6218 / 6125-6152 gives 0.99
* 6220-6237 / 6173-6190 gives 1.04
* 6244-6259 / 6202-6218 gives 1.07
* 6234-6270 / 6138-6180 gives 1.02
